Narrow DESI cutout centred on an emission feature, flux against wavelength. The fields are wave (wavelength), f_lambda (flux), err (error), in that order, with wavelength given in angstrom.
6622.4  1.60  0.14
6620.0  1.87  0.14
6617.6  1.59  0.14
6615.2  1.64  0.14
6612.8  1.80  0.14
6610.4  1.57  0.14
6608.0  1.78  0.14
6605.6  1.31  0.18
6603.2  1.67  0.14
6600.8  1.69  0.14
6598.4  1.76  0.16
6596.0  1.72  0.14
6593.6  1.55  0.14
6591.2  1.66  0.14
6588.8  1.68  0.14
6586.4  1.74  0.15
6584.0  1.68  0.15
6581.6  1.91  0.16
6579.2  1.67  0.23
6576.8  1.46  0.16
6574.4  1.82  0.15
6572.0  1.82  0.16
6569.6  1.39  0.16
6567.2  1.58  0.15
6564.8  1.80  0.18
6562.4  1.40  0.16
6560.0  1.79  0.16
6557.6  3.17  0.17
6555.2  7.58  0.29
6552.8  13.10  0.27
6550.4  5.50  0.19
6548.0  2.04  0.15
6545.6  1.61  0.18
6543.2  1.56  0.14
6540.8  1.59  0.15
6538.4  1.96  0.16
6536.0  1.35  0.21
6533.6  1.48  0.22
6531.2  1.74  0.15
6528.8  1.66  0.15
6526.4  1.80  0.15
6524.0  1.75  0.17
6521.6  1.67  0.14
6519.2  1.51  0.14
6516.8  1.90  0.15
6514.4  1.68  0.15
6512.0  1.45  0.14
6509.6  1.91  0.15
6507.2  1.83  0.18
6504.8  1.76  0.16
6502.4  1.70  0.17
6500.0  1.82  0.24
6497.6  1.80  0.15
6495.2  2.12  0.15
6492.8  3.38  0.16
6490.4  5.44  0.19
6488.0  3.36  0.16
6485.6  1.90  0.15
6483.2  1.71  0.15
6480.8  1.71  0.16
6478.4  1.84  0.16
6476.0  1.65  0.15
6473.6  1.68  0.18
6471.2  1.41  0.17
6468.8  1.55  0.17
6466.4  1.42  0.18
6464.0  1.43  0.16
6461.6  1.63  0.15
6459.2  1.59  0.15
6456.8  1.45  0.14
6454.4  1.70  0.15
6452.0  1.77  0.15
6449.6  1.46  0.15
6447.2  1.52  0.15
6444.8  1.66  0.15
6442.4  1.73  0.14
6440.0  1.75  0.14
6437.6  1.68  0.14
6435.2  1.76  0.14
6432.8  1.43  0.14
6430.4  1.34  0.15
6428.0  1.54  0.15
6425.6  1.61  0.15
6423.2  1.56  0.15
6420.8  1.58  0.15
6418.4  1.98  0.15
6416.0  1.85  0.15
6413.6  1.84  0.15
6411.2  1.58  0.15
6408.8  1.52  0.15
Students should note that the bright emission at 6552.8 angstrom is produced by [O III]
